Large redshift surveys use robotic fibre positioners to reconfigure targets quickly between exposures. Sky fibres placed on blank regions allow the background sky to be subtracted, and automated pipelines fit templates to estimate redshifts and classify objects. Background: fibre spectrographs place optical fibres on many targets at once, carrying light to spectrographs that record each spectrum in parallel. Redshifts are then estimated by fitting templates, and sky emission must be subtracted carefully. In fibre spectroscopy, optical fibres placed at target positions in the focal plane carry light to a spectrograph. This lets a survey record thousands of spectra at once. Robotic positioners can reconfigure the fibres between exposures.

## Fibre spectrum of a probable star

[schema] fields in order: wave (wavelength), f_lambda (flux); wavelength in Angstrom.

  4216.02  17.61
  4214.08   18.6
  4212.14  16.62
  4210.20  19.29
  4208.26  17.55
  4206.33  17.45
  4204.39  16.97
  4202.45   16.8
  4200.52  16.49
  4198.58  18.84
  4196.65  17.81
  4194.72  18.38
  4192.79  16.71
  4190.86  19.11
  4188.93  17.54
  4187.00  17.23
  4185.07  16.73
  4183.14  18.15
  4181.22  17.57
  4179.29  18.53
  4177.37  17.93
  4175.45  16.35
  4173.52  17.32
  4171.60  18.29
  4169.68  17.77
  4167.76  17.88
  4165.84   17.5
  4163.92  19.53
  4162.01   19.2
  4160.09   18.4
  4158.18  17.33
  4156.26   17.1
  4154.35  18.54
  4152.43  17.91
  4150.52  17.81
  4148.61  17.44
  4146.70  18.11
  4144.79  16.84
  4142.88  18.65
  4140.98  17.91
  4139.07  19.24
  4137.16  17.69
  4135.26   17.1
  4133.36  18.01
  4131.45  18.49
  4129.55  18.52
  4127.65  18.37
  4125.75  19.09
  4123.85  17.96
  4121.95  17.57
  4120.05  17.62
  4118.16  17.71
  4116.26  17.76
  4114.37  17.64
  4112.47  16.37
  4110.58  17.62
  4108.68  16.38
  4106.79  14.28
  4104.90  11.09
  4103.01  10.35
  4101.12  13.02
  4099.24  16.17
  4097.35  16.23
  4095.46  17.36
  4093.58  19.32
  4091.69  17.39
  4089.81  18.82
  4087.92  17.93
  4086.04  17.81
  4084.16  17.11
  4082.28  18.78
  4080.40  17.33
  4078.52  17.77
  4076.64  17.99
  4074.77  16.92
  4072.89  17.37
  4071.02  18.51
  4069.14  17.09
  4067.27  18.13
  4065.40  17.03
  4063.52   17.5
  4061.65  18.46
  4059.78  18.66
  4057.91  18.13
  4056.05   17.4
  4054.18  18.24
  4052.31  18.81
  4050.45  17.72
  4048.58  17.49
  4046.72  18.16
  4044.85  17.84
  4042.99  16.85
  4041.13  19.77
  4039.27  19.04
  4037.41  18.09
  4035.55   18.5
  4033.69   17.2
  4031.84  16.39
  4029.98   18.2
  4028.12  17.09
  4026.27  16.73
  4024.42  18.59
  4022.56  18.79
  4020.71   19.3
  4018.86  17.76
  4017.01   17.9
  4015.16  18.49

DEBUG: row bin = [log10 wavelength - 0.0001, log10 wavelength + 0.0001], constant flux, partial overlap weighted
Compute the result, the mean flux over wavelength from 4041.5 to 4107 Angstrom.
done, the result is 17.2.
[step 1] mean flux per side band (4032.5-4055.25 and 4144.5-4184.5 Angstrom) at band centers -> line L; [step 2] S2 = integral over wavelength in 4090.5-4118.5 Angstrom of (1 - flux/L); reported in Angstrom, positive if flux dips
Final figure 3.3 Angstrom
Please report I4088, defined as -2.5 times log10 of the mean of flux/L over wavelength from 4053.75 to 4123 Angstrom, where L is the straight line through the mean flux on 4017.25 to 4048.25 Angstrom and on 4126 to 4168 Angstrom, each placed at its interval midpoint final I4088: 0.06 mag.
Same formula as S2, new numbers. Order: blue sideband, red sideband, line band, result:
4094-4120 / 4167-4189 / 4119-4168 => -4.1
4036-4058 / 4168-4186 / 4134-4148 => -0.1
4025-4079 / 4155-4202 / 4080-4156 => 2.5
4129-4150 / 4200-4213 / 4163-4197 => -0.4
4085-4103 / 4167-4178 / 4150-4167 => -0.7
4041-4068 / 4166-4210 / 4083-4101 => 0.5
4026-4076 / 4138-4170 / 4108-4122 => 0.5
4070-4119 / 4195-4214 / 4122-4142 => -1.4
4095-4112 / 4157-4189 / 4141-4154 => -0.9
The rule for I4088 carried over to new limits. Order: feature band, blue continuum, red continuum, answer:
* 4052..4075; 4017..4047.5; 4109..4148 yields 0.01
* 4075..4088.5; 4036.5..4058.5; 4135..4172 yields 0.02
